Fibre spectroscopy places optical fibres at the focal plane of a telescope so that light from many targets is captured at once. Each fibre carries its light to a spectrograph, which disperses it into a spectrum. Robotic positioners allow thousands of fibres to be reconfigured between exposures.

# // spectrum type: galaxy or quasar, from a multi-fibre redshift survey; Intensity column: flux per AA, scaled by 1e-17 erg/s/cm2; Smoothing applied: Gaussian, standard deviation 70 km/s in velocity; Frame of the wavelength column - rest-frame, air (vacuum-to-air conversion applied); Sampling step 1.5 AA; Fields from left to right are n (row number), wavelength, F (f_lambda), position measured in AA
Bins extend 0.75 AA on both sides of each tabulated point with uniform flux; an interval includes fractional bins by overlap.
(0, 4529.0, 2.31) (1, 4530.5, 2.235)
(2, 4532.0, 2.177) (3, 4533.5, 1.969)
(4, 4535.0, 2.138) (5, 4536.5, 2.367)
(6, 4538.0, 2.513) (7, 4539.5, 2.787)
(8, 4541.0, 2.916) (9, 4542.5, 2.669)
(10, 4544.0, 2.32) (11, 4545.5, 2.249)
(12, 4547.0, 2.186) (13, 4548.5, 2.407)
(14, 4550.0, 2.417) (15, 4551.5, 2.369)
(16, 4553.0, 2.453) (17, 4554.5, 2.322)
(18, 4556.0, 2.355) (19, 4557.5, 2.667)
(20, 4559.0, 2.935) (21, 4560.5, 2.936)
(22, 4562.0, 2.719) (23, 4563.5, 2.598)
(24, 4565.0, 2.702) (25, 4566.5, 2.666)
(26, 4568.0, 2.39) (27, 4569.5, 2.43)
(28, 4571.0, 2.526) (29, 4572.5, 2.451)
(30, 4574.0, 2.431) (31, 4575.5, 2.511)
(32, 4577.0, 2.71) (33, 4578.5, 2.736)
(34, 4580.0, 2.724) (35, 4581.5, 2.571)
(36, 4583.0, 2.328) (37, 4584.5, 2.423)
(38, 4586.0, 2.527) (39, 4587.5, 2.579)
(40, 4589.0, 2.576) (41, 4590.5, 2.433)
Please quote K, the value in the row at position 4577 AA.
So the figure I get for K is 2.71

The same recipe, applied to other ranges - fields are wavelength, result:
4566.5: 2.666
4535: 2.138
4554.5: 2.322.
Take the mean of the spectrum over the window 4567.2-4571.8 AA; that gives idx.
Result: 2.45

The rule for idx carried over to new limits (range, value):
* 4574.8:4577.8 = 2.61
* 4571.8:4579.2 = 2.57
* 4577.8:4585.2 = 2.56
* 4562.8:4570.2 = 2.56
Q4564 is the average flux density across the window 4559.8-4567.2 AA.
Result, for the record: 2.72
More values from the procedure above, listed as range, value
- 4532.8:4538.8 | 2.25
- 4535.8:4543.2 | 2.65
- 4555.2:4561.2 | 2.72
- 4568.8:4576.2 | 2.47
